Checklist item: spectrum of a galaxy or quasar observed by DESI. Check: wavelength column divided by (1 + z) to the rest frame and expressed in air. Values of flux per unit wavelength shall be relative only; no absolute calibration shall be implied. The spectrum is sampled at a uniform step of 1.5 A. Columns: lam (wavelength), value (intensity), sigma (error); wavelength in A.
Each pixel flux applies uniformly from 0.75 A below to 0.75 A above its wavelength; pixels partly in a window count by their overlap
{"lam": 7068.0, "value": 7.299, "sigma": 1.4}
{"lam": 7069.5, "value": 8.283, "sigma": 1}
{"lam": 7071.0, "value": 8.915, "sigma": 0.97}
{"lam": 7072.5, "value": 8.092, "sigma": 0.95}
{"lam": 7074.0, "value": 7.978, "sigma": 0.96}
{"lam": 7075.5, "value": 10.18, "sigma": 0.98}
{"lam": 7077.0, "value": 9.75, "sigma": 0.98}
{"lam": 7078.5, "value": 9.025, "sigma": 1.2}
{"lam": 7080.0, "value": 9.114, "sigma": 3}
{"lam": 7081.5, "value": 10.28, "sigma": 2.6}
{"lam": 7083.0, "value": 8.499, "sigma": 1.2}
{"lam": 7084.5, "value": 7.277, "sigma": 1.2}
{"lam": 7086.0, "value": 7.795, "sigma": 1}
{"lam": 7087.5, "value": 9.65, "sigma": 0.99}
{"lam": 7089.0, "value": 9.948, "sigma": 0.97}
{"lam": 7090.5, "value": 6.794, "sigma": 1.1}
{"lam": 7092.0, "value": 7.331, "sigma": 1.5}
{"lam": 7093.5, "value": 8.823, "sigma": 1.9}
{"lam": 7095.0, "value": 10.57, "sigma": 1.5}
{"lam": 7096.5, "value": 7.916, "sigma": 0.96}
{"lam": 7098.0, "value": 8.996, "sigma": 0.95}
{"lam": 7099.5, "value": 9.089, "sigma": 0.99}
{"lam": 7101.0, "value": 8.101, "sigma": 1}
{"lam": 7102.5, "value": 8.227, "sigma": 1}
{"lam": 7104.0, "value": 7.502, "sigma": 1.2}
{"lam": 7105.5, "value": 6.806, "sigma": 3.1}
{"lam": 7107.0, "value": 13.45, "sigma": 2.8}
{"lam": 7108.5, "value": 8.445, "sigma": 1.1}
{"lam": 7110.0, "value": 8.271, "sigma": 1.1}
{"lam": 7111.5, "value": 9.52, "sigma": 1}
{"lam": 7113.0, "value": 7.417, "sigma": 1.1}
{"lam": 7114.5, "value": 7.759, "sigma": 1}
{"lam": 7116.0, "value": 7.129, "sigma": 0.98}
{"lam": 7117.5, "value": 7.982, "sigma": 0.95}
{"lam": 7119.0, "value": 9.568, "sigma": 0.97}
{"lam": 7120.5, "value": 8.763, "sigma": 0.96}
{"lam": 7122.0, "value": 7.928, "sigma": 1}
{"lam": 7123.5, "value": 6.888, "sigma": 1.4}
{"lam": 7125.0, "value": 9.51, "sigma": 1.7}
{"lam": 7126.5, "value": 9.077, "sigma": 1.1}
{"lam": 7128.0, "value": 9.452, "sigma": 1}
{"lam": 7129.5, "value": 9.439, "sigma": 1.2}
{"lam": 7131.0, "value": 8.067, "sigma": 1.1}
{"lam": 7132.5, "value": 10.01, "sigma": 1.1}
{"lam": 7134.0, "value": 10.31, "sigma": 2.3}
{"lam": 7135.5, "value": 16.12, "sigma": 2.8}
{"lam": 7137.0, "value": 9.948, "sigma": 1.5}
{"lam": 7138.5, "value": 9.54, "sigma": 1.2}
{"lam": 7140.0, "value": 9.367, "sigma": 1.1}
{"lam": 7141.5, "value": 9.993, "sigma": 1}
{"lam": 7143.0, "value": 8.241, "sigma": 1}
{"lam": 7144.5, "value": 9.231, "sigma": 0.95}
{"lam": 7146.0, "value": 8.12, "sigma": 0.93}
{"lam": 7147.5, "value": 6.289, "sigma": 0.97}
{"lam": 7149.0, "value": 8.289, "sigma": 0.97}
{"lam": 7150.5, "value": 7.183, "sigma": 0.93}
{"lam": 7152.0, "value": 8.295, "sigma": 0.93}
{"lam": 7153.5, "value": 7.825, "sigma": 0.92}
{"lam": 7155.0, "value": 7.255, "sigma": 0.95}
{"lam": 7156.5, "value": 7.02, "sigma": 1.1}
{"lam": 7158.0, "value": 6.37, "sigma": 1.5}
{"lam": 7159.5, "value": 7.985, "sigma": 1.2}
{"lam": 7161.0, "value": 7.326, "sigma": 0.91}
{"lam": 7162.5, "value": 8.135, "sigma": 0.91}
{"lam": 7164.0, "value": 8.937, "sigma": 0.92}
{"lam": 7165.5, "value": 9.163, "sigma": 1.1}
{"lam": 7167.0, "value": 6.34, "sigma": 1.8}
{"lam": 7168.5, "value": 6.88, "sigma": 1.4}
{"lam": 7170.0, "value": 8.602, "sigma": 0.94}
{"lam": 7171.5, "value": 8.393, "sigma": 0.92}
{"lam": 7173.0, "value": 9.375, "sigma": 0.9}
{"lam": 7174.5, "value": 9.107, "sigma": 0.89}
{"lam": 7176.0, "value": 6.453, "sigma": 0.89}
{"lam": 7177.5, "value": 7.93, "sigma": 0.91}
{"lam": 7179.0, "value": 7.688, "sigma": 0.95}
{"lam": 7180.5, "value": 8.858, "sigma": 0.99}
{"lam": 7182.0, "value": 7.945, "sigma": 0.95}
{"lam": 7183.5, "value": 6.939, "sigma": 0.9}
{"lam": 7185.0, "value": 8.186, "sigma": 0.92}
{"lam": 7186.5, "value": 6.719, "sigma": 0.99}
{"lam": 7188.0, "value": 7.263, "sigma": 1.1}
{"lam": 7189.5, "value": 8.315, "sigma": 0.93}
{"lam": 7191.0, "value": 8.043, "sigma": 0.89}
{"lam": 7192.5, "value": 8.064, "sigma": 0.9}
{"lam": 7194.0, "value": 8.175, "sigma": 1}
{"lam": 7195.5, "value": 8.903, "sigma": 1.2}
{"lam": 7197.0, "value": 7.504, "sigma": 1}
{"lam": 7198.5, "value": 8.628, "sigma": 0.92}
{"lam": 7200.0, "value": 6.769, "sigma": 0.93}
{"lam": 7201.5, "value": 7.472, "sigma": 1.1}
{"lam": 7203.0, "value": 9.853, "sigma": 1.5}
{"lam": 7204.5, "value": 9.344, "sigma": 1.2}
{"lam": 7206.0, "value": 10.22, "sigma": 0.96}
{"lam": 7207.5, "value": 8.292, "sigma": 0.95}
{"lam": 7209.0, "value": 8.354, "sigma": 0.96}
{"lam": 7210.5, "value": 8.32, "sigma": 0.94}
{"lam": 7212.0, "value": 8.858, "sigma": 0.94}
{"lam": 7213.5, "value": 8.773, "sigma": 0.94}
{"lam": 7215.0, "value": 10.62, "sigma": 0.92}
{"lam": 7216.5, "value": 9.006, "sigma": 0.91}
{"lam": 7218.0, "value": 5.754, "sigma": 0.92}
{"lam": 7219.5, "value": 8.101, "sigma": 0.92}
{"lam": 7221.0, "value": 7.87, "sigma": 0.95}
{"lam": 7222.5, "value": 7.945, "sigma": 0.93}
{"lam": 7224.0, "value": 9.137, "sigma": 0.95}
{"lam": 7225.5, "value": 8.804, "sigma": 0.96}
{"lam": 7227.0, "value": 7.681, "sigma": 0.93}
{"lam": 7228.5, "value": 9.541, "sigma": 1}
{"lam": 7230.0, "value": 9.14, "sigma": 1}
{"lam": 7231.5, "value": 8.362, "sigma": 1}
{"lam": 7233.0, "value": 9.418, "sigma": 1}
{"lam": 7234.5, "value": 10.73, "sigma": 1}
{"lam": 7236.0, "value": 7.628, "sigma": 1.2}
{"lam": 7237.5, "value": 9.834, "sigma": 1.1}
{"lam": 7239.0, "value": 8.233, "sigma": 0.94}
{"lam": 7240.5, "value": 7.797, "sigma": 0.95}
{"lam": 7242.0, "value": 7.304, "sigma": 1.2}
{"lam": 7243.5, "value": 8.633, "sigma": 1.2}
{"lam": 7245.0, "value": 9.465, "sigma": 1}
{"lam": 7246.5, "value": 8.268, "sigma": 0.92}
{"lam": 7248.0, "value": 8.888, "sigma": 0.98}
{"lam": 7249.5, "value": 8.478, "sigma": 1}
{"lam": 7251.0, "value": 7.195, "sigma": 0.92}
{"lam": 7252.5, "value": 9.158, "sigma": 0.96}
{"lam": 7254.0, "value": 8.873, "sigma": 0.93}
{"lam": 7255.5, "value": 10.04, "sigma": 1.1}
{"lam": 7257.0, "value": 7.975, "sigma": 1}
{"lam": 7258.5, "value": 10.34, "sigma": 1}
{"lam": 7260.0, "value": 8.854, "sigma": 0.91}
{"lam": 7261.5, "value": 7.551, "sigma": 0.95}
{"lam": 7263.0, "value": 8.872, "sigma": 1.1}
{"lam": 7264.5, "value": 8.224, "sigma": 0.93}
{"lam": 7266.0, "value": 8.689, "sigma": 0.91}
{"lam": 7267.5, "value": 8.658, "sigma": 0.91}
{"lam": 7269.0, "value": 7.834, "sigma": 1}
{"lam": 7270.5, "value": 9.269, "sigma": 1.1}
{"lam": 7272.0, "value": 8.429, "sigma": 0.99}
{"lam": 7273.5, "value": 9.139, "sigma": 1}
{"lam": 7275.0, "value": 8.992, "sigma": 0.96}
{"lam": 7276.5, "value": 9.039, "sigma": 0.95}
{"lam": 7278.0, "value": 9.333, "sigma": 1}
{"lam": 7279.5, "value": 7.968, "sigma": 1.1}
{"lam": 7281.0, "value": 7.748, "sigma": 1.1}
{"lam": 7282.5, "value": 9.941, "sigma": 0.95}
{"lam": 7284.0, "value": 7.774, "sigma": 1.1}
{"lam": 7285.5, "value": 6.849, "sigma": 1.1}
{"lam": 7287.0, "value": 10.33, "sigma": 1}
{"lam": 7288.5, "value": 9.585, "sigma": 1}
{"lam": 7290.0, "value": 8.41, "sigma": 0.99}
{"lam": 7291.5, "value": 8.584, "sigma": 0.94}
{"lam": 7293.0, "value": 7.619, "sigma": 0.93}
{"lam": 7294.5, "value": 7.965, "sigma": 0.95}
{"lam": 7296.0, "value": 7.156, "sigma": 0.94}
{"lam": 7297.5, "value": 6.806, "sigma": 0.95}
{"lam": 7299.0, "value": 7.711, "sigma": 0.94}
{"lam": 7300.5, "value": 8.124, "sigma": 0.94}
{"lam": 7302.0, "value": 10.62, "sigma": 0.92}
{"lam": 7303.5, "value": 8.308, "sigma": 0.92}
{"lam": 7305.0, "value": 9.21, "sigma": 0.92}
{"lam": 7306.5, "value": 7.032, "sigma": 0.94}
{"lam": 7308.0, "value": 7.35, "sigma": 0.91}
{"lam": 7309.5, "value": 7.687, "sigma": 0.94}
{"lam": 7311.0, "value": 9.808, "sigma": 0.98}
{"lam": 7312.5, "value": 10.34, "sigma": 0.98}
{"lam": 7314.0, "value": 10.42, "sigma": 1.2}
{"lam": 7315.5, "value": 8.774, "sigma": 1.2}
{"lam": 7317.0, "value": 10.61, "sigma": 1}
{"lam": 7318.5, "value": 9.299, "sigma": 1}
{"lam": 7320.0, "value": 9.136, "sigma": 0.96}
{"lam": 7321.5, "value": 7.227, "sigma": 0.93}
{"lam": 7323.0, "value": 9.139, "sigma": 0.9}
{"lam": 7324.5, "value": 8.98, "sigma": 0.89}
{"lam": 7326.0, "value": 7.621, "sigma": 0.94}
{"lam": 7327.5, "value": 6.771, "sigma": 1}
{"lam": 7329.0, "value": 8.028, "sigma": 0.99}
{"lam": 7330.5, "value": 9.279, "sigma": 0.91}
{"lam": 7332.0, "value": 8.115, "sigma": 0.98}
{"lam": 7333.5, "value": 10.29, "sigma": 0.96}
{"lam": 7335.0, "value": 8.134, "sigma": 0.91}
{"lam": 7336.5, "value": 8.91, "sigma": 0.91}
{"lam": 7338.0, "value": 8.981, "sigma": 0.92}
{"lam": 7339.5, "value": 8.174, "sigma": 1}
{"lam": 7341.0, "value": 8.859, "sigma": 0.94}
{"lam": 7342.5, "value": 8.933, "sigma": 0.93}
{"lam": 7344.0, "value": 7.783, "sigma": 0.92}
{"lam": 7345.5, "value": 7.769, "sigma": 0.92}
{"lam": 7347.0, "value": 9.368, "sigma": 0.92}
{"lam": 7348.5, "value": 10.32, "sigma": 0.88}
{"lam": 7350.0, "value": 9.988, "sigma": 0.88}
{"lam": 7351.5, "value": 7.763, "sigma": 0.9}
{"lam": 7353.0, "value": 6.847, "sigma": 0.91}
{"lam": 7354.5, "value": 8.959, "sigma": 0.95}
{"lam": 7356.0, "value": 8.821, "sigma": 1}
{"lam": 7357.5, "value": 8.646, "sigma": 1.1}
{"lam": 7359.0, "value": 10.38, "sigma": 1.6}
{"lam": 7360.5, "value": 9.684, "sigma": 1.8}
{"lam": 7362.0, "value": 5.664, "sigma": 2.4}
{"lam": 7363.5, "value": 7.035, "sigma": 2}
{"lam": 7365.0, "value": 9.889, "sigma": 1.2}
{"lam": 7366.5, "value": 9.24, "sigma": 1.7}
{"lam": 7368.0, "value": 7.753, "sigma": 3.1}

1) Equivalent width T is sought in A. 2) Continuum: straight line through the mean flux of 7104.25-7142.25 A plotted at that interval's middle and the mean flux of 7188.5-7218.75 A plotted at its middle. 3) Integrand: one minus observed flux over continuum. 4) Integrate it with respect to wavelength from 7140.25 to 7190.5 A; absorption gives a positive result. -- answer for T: 5.1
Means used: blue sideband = 9.21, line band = 7.91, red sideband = 8.45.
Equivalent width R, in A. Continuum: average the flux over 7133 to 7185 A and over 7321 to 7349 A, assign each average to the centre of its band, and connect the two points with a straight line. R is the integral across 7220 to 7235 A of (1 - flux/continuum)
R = -0.6 A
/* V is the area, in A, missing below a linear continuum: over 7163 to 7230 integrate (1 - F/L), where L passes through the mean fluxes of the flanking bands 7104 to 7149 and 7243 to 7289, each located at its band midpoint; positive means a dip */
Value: 4.56 A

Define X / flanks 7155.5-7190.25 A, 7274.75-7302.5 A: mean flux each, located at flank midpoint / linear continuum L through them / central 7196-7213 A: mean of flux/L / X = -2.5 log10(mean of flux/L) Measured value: -0.07 mag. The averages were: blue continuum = 7.82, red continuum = 8.42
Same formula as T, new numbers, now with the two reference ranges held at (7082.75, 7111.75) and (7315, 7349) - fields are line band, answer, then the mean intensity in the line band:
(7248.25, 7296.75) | 0.53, 8.59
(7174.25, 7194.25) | 2.01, 7.79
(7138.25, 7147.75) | -0.12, 8.76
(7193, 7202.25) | 0.80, 7.91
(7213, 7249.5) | 0.25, 8.62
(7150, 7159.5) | 1.40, 7.38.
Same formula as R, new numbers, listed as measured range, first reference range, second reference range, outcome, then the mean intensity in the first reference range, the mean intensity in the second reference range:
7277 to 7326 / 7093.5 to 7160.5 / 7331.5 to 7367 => 0.49 A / 8.71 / 8.69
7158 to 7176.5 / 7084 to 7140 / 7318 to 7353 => 1.73 A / 8.92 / 8.6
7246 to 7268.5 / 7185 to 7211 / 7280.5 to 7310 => -1.14 A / 8.25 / 8.25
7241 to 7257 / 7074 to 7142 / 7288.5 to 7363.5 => 0.25 A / 9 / 8.57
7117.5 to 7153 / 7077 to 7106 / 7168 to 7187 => -3.55 A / 8.56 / 7.96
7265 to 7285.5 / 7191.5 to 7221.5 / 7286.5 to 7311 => -0.65 A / 8.45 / 8.31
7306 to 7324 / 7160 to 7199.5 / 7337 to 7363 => -0.91 A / 7.99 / 8.63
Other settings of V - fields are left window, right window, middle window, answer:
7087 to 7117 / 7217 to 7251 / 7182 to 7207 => 1.1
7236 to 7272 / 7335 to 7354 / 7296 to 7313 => 0.5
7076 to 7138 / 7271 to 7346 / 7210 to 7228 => 0.7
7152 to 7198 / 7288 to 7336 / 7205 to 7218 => -1.3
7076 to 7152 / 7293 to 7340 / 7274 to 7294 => 0.0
